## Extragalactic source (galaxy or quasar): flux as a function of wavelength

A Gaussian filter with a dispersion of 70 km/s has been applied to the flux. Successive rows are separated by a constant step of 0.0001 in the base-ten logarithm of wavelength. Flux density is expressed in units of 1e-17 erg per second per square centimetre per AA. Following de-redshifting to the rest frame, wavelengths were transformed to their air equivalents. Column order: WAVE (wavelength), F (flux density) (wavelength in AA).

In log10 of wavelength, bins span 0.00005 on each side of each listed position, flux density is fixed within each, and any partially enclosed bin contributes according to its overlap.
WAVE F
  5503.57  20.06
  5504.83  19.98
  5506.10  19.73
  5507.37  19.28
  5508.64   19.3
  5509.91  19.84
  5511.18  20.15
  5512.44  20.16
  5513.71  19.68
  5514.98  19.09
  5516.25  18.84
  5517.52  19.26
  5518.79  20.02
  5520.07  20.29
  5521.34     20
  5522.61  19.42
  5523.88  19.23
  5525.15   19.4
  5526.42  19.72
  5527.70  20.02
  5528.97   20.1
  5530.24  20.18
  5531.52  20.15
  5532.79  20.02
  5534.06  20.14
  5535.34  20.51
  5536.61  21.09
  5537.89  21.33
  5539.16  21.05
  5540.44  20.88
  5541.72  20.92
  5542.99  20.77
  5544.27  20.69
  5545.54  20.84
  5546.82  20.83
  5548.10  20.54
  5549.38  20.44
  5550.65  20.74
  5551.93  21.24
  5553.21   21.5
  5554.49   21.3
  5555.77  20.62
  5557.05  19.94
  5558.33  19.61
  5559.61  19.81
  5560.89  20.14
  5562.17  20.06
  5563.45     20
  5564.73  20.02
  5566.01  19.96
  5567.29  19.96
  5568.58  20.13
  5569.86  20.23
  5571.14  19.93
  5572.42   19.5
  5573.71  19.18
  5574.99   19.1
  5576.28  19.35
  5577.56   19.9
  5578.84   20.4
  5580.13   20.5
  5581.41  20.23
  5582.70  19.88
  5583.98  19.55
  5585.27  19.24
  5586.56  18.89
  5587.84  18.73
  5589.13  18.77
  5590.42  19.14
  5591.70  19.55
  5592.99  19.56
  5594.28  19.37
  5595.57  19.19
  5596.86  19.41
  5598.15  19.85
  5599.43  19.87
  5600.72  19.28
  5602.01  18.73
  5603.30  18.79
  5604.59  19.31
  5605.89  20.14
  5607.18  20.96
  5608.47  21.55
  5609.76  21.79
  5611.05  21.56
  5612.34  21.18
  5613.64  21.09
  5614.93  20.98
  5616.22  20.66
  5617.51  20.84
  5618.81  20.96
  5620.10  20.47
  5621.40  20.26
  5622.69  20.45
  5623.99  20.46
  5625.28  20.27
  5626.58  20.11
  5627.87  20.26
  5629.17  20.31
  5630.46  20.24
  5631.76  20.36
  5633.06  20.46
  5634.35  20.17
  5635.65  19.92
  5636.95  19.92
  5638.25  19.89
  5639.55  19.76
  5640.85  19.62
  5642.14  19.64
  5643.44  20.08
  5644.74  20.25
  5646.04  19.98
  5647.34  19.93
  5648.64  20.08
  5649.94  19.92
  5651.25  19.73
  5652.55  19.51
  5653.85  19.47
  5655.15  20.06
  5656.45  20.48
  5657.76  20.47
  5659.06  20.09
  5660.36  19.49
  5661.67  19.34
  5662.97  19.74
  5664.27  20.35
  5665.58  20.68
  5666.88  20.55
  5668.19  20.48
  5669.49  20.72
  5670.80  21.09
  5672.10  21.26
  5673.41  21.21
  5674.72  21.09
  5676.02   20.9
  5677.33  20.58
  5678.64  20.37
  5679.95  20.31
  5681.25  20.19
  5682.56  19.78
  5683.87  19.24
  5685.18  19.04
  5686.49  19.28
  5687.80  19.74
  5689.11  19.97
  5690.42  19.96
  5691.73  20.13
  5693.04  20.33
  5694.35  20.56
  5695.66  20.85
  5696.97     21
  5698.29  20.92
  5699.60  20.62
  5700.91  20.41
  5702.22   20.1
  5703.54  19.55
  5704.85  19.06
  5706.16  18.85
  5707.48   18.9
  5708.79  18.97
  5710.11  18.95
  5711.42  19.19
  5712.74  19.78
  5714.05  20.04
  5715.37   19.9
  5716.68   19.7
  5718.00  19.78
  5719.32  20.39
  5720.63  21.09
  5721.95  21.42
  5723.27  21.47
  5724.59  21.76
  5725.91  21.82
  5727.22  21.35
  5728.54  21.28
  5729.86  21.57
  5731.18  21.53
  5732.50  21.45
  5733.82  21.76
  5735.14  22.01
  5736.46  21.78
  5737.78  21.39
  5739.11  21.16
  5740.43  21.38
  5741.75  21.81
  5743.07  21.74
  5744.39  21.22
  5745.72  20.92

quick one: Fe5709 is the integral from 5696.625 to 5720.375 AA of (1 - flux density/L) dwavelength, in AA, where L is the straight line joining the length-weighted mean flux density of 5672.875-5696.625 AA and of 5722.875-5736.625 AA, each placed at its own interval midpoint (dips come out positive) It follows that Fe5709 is 1.3 AA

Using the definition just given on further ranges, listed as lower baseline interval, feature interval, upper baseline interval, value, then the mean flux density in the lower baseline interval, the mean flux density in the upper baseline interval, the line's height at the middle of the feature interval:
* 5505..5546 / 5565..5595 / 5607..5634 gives 1.2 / 20.1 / 20.7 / 20.4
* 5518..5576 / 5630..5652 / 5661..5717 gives 0.2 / 20.2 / 20.1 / 20.1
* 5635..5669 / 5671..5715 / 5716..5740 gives 1.3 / 20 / 21.3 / 20.7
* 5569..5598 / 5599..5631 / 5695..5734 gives -1.1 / 19.5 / 20.4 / 19.8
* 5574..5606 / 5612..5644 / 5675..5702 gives -0.9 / 19.5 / 20.2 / 19.8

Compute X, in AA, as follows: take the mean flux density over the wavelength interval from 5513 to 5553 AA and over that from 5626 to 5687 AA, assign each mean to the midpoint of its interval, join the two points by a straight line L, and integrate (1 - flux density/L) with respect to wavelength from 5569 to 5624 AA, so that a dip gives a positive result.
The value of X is 0.62 AA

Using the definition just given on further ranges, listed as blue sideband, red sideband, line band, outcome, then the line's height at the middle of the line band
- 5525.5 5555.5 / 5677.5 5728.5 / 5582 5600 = 0.99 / 20.5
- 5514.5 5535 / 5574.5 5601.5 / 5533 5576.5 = -1.61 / 19.6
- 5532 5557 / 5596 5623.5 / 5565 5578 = 0.56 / 20.6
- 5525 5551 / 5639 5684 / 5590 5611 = 0.53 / 20.4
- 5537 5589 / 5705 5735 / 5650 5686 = 0.31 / 20.4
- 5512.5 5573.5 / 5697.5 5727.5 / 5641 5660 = 0.21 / 20.2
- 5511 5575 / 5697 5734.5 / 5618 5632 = -0.06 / 20.3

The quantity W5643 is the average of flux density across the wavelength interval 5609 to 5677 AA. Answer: 20.4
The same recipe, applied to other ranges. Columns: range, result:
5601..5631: 20.5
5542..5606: 19.9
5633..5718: 20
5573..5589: 19.5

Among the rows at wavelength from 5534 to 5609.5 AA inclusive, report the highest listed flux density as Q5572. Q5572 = 21.55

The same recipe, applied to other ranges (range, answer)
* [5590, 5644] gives 21.79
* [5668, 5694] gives 21.26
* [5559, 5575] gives 20.23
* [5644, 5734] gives 21.82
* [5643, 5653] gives 20.25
